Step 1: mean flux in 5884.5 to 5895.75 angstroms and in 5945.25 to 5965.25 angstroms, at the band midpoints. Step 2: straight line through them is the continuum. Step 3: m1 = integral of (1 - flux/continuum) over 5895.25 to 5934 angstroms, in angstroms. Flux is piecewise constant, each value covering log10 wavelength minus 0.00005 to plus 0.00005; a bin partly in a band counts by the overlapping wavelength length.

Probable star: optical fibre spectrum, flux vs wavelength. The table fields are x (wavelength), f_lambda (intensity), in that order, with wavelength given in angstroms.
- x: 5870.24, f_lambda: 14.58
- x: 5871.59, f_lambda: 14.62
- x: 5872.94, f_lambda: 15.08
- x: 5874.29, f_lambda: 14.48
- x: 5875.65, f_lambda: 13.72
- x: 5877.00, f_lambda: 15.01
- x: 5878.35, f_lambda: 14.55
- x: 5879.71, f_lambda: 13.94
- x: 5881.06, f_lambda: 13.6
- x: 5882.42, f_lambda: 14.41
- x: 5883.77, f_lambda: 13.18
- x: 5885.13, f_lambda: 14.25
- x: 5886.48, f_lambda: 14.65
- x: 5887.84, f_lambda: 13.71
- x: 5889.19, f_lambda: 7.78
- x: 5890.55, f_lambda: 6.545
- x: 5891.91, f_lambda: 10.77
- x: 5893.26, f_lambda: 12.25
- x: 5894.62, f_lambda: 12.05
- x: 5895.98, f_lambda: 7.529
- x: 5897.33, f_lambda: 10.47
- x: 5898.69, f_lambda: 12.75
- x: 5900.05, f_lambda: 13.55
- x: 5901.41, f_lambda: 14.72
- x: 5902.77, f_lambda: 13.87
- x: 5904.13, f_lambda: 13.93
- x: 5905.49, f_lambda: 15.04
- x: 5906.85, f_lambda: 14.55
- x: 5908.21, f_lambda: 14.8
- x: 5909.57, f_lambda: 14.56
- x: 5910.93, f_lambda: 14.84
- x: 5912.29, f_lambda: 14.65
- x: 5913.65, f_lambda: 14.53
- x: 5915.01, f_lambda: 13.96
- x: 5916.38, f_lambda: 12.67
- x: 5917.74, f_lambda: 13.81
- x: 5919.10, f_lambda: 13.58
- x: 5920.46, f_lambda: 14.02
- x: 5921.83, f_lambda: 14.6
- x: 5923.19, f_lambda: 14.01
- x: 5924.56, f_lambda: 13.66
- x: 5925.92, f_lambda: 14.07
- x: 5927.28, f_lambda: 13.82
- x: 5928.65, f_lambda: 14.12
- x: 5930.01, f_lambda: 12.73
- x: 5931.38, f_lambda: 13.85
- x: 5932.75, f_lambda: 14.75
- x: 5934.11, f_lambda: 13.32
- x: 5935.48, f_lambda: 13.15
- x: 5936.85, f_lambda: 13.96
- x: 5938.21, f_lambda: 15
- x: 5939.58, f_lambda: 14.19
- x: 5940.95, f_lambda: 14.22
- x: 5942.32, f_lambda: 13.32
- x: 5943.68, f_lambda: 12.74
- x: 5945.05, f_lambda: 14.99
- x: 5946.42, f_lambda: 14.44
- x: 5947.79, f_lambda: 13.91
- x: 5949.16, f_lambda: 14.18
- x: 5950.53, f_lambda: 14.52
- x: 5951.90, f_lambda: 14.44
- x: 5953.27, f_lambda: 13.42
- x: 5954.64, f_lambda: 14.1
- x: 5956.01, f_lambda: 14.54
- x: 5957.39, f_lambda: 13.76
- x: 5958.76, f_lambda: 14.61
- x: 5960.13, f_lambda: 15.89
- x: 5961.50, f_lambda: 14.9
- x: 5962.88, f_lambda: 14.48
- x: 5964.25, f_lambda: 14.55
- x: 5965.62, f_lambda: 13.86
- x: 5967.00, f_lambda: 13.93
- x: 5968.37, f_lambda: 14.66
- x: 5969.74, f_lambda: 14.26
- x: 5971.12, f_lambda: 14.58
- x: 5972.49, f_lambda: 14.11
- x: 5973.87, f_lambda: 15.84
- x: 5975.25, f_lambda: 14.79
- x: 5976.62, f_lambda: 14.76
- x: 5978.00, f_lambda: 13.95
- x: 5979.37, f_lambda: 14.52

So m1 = -3.7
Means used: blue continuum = 11.3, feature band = 13.7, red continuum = 14.4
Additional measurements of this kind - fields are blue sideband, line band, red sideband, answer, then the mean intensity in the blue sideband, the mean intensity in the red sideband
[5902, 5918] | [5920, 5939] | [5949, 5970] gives 0.5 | 14.3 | 14.4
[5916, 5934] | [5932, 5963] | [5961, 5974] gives -0.1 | 13.8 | 14.5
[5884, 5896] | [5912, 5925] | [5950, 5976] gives -1.4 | 11.3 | 14.5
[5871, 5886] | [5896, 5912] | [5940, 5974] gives 0.7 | 14.3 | 14.3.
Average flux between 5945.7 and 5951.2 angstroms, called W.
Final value 14.3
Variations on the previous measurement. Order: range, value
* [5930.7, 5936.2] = 13.8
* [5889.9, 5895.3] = 10.4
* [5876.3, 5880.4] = 14.5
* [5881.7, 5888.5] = 14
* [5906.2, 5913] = 14.7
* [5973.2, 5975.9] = 15.3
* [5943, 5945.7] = 13.9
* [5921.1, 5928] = 14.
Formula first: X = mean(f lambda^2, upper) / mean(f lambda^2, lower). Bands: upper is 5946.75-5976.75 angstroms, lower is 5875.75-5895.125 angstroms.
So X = 1.2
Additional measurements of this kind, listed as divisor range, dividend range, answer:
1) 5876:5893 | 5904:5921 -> 1.13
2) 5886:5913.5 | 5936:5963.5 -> 1.14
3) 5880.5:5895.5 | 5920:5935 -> 1.17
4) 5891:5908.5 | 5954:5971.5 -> 1.17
